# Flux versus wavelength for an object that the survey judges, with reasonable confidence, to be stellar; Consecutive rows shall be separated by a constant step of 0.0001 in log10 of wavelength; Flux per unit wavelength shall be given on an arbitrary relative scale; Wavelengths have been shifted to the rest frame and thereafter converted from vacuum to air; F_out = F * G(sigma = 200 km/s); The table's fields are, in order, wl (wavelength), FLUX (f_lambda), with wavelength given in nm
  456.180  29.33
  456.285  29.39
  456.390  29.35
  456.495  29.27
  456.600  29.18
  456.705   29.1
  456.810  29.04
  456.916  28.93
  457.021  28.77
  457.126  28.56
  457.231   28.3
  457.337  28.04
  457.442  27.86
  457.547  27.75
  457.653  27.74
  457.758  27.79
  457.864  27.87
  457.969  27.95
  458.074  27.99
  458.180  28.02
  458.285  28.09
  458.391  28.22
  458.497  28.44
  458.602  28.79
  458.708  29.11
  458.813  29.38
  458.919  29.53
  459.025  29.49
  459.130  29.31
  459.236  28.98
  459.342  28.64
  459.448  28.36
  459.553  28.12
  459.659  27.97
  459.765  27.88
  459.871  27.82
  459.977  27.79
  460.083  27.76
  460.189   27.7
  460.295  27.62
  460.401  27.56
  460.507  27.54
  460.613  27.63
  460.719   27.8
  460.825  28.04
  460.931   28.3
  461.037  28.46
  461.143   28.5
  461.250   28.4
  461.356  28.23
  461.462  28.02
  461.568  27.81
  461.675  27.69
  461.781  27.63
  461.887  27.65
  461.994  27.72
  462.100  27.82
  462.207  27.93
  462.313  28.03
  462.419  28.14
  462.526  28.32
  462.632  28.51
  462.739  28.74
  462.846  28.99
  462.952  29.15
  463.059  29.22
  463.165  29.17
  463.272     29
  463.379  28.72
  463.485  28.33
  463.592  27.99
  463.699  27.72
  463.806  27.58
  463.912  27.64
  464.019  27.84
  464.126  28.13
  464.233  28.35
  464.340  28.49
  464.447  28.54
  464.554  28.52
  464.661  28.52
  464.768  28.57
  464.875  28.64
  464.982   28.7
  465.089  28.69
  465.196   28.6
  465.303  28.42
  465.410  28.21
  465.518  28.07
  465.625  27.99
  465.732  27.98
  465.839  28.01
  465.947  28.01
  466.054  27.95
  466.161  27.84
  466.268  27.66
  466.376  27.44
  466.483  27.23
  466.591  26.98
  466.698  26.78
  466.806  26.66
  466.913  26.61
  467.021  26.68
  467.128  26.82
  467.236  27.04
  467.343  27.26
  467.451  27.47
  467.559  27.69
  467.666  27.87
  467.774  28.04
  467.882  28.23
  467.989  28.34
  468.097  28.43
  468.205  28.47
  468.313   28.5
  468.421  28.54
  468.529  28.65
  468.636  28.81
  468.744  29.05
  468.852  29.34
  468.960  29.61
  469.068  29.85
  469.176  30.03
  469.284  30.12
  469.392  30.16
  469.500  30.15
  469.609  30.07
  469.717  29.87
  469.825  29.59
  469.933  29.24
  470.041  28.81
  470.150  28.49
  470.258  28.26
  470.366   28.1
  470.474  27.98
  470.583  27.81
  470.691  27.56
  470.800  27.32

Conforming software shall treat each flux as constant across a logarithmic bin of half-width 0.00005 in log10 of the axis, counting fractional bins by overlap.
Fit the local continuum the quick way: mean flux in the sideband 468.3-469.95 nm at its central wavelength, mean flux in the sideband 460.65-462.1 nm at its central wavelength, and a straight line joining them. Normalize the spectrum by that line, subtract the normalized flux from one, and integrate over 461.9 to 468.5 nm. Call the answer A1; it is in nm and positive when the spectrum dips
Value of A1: 0.16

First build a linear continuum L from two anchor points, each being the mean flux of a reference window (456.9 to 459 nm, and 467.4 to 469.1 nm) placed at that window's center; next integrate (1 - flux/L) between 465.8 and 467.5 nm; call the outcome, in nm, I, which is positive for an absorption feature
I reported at 0.07 nm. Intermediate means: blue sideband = 28.4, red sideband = 28.5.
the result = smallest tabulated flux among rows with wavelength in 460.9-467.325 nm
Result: 26.61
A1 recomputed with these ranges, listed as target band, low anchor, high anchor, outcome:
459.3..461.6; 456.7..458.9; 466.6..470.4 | 0.033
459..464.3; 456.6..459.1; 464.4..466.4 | 0.033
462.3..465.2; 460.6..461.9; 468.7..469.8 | 0.014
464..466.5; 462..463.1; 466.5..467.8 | -0.047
